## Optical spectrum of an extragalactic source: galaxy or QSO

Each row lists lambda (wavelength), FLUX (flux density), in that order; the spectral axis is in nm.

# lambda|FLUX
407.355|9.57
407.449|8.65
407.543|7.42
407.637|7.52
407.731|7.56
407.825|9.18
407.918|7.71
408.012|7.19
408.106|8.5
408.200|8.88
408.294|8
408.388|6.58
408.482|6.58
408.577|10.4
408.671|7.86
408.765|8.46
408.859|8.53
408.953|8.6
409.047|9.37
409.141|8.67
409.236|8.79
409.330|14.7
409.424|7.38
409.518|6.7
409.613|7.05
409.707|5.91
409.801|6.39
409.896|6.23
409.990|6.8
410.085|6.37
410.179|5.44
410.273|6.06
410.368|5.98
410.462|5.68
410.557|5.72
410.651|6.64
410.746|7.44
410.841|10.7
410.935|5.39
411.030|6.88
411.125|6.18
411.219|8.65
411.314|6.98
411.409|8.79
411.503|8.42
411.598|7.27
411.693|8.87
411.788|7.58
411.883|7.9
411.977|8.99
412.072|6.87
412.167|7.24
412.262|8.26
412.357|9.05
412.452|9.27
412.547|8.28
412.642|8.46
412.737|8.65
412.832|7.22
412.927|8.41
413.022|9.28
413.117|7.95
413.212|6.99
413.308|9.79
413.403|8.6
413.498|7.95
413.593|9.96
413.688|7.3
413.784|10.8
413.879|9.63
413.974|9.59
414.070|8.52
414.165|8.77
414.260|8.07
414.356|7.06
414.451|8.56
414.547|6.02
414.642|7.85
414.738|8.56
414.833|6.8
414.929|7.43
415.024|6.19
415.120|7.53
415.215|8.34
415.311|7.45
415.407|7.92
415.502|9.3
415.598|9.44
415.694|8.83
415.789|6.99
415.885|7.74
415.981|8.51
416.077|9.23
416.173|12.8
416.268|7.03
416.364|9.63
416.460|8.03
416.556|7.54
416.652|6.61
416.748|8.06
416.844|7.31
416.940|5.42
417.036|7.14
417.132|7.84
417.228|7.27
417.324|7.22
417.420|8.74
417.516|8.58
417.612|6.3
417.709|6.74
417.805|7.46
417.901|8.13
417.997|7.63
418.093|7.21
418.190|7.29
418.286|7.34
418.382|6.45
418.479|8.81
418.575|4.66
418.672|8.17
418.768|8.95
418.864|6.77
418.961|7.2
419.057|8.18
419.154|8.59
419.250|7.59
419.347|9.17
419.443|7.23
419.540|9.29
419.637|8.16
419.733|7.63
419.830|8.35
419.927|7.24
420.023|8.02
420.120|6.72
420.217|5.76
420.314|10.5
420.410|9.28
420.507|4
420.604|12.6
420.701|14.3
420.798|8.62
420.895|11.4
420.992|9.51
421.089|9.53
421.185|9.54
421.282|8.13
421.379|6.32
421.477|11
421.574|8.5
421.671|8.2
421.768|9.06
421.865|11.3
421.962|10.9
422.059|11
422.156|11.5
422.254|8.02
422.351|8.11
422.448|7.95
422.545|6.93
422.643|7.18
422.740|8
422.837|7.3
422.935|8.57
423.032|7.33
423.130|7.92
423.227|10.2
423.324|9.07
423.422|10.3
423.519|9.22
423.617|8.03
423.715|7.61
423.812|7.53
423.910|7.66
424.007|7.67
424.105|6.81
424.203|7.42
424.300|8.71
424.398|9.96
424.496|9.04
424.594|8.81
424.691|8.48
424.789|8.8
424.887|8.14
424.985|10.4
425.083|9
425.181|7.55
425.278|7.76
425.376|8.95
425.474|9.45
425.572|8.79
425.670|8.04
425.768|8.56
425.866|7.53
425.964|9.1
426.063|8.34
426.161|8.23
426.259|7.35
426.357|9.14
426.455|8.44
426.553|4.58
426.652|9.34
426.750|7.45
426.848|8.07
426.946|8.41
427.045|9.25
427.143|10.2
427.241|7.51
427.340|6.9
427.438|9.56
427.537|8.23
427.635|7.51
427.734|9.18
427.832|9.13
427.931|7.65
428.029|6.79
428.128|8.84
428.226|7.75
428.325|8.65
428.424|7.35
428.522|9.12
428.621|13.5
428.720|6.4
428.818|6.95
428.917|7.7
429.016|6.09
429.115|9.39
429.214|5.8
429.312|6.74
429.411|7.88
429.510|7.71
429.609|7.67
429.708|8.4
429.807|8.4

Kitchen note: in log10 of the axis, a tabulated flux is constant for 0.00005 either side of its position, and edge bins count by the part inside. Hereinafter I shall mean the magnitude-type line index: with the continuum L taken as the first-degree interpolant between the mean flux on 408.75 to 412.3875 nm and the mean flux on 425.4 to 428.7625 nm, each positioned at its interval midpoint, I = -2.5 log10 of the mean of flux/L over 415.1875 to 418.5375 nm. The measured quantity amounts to 0.00 mag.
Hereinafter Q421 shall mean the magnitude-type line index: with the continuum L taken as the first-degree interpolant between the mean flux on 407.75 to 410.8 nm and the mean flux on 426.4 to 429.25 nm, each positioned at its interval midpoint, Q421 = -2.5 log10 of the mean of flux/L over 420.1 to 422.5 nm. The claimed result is -0.17 mag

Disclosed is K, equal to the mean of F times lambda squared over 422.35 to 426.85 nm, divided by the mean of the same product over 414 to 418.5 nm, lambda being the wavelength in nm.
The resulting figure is 1.10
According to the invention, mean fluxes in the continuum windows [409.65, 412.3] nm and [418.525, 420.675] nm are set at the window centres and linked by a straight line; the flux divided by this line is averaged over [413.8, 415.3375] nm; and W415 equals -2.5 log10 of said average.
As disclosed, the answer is -0.07 mag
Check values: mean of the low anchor 7.13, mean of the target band 7.96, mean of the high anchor 7.98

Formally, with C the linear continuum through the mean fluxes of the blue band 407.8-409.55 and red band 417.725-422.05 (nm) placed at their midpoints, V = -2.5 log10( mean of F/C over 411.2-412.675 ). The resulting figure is 0.04 mag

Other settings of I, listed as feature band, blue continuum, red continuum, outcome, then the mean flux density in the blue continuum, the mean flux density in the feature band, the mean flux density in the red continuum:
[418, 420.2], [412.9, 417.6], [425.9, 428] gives 0.07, 8.16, 7.65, 8.24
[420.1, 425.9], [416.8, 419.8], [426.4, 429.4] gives -0.12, 7.57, 8.75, 8.08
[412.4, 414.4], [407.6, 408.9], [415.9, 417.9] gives -0.08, 8.07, 8.6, 7.88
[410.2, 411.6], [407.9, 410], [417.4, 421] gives 0.14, 8.08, 7.08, 8.1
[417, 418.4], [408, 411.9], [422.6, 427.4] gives 0.08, 7.63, 7.45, 8.33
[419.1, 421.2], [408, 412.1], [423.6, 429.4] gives -0.10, 7.65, 8.76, 8.22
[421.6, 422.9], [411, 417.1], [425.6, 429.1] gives -0.09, 8.14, 8.87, 8.21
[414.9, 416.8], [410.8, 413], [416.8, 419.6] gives -0.07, 8.02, 8.24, 7.54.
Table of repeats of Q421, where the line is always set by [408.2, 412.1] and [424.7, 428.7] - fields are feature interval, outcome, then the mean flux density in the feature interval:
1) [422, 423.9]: -0.032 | 8.51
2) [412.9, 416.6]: -0.069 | 8.37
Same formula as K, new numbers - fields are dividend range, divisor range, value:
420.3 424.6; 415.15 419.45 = 1.16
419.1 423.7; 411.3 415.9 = 1.11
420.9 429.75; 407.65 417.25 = 1.13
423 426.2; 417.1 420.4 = 1.14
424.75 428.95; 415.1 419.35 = 1.12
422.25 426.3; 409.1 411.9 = 1.21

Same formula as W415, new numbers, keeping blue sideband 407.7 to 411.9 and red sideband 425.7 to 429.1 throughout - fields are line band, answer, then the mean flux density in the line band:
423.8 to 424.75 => -0.02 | 8.24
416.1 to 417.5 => -0.01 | 7.94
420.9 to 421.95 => -0.16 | 9.27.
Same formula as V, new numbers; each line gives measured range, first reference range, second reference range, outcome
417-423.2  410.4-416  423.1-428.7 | -0.004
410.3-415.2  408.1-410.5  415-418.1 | -0.020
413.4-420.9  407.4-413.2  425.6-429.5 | -0.020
